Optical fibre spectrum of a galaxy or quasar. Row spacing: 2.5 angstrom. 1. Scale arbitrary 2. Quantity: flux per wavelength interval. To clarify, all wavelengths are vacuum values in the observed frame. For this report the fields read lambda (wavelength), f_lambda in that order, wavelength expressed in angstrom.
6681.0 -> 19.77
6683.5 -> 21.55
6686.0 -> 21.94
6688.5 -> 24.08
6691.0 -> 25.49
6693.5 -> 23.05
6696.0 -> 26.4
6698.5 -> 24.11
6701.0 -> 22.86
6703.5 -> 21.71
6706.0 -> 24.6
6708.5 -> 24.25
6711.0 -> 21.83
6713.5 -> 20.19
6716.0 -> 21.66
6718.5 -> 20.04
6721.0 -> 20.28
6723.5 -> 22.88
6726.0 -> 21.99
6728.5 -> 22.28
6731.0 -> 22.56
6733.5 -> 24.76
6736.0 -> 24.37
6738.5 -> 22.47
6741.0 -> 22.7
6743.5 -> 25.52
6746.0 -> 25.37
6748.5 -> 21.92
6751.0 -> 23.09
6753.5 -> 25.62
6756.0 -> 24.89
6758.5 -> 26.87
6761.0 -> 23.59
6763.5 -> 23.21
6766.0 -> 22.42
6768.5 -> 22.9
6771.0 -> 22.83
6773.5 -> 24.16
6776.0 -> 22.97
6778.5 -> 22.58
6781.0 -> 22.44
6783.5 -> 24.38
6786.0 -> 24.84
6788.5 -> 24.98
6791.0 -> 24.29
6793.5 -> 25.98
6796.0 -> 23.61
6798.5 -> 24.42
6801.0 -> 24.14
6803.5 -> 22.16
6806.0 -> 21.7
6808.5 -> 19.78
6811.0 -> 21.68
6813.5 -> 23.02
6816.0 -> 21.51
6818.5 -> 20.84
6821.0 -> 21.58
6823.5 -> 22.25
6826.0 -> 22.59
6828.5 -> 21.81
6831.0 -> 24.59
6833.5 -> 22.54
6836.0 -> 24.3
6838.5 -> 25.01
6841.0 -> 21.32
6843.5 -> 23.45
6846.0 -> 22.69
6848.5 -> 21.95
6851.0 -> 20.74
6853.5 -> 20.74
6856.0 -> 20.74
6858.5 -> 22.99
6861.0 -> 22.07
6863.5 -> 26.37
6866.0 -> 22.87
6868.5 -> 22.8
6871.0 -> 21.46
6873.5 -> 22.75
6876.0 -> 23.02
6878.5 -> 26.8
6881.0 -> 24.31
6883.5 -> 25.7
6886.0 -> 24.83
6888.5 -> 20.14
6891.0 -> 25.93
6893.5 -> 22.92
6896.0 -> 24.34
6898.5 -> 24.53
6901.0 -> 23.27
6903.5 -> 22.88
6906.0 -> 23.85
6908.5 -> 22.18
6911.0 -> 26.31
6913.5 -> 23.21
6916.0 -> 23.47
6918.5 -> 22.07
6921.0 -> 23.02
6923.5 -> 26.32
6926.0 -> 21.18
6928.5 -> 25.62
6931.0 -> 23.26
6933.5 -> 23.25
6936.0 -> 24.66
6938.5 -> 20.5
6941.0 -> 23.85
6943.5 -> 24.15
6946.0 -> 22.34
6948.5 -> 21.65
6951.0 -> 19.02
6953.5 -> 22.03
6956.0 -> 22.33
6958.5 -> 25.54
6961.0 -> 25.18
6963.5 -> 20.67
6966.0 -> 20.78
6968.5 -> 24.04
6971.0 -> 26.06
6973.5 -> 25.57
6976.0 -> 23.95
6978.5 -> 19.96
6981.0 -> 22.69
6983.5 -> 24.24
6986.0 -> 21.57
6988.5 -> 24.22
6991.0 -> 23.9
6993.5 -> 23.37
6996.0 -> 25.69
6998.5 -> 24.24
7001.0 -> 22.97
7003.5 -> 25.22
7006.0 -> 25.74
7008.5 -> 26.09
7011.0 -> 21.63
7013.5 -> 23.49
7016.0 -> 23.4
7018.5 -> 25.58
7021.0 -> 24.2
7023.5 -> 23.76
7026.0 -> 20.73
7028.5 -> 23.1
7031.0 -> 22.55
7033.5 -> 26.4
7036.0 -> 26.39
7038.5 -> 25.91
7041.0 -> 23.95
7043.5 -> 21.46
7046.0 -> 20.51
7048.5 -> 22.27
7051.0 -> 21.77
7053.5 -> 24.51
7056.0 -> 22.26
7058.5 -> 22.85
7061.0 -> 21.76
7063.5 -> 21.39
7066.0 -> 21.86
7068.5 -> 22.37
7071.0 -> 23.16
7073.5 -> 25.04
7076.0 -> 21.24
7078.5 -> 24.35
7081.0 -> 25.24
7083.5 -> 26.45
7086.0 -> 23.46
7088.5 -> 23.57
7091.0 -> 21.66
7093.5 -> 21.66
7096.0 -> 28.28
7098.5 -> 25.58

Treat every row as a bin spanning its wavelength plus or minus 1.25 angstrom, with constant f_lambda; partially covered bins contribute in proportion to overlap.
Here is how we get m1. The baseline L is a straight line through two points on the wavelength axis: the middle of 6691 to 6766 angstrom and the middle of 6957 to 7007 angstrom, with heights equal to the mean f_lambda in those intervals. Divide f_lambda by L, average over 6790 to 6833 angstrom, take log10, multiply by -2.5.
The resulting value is 0.036 mag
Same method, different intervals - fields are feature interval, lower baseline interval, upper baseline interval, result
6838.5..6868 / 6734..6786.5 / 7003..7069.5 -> 0.05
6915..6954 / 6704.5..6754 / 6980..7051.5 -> 0.03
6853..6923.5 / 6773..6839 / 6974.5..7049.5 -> -0.01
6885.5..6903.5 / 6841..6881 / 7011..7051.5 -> -0.03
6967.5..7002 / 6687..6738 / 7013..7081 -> -0.03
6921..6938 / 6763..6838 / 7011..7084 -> -0.03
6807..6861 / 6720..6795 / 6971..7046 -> 0.07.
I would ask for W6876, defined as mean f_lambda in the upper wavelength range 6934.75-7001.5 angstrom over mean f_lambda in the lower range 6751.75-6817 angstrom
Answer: 0.99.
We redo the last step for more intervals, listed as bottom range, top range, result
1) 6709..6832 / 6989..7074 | 1.02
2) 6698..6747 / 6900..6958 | 1.01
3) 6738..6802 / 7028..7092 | 0.97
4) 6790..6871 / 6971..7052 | 1.04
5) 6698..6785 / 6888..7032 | 1.01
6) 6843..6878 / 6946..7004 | 1.03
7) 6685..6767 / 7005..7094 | 1.00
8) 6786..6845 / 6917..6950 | 1.01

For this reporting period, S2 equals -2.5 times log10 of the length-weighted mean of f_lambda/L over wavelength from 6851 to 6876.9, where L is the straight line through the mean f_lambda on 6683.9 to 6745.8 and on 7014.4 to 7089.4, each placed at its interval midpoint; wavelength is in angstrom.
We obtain 0.03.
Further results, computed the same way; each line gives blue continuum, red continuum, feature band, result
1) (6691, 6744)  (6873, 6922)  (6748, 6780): -0.02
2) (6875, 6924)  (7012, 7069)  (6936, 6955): 0.07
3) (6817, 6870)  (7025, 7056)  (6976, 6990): 0.02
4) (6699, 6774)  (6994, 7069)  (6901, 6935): -0.01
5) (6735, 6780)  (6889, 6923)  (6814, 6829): 0.09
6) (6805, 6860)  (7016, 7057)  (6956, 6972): -0.03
